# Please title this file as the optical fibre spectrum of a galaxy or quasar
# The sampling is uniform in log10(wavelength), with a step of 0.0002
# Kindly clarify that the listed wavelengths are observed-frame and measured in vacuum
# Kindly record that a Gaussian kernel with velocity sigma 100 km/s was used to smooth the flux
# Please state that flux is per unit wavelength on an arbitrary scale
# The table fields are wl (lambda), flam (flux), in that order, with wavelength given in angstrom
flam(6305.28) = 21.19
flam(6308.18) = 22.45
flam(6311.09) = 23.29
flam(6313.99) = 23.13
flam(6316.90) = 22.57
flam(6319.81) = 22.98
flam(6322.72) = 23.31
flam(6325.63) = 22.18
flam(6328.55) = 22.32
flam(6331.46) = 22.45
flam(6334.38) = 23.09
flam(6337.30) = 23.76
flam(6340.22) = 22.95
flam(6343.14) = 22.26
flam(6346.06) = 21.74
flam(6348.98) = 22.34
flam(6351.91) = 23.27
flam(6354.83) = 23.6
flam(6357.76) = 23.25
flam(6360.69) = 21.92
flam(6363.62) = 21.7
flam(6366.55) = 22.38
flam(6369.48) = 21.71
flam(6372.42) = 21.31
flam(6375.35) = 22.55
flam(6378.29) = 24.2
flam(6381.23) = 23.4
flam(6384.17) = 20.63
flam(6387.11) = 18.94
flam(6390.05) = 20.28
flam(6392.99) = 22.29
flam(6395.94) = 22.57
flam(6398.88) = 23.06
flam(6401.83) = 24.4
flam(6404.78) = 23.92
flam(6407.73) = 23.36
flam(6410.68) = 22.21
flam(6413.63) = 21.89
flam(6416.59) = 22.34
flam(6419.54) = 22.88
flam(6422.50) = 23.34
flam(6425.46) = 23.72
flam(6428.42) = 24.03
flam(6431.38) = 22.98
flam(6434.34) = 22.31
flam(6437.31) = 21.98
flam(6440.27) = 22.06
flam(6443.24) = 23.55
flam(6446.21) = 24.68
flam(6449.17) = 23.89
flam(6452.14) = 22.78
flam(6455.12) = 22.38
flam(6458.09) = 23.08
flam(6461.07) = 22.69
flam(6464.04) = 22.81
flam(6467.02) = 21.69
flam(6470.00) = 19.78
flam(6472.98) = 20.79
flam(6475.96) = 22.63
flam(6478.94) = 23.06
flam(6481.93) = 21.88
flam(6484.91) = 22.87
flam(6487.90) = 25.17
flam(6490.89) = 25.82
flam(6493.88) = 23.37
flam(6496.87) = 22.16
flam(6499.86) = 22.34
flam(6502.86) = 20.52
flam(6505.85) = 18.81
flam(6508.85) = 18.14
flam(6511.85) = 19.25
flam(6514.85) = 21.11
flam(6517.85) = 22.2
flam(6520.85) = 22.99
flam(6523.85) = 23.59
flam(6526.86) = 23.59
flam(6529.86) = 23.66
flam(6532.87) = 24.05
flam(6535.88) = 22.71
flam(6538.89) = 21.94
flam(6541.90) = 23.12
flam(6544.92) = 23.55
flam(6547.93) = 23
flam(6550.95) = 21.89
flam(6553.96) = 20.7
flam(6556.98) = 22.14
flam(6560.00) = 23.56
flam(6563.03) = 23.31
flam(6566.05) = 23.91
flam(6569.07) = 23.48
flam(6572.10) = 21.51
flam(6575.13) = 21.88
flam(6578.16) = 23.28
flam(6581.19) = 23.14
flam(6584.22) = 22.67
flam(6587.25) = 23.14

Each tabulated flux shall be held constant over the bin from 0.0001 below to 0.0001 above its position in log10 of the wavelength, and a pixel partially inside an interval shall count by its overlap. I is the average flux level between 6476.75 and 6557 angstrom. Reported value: 22.4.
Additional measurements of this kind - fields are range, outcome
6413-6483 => 22.6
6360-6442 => 22.5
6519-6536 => 23.5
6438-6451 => 23.4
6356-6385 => 22.3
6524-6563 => 22.9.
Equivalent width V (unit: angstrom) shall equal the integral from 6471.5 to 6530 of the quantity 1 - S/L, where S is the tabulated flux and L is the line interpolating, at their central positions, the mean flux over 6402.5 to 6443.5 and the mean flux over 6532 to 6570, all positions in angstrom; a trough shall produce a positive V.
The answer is 1.8 angstrom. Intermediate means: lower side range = 22.9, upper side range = 22.8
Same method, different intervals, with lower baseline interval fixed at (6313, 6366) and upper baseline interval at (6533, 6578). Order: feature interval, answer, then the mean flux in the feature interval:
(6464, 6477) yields 0.8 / 21.4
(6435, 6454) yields -0.3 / 23.1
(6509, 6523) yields 0.9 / 21.2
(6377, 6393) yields 0.8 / 21.5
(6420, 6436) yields -0.4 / 23.2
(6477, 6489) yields -0.2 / 23.2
